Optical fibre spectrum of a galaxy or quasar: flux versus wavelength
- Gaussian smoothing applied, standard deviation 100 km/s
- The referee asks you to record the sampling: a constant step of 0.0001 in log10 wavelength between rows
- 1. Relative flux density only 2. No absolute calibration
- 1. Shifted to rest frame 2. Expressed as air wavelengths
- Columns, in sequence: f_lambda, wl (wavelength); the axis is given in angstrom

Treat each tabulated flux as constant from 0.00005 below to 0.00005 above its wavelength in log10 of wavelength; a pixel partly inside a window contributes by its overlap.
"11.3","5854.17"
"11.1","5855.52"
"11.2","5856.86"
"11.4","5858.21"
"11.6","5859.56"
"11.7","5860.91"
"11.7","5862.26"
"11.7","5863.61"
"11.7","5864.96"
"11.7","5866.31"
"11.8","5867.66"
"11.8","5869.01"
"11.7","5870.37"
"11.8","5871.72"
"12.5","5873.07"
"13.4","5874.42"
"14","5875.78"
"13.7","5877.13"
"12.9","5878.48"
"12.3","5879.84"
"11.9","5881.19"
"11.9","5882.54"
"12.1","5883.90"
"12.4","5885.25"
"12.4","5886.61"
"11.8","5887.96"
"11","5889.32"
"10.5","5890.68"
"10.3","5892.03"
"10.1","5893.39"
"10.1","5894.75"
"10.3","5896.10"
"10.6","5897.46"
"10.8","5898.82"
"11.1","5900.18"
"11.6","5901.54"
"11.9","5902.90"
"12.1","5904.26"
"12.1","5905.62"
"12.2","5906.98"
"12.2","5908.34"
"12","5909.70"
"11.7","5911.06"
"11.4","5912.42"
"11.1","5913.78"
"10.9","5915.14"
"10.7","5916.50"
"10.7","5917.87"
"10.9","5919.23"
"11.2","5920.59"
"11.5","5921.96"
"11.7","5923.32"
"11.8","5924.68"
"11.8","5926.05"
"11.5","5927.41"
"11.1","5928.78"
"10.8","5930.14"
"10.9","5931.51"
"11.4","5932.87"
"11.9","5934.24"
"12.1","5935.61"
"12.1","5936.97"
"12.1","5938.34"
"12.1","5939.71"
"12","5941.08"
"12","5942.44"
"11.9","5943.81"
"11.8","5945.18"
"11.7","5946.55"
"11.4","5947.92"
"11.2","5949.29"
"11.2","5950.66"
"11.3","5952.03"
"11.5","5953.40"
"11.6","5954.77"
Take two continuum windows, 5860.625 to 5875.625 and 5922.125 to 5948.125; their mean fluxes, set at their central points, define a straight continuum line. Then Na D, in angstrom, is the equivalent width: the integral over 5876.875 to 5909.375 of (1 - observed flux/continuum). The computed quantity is 0.9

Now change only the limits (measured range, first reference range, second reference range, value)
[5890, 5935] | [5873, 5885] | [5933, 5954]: 3.6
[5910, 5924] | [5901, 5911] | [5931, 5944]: 0.9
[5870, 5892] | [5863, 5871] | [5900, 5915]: -0.9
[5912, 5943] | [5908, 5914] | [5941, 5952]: 0.5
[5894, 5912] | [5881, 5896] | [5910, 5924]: -0.3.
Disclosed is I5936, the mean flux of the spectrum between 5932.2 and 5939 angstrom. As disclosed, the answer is 11.9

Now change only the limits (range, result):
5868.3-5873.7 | 11.9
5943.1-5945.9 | 11.8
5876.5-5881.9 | 12.7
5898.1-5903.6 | 11.3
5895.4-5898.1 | 10.5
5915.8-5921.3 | 10.9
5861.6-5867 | 11.7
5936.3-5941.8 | 12.1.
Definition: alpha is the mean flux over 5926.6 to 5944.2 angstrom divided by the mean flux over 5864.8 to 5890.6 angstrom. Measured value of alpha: 1.0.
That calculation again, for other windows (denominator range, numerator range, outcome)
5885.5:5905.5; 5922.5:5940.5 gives 1.05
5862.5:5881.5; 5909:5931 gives 0.92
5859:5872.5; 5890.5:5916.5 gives 0.96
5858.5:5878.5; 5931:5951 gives 0.96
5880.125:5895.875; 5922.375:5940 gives 1.03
